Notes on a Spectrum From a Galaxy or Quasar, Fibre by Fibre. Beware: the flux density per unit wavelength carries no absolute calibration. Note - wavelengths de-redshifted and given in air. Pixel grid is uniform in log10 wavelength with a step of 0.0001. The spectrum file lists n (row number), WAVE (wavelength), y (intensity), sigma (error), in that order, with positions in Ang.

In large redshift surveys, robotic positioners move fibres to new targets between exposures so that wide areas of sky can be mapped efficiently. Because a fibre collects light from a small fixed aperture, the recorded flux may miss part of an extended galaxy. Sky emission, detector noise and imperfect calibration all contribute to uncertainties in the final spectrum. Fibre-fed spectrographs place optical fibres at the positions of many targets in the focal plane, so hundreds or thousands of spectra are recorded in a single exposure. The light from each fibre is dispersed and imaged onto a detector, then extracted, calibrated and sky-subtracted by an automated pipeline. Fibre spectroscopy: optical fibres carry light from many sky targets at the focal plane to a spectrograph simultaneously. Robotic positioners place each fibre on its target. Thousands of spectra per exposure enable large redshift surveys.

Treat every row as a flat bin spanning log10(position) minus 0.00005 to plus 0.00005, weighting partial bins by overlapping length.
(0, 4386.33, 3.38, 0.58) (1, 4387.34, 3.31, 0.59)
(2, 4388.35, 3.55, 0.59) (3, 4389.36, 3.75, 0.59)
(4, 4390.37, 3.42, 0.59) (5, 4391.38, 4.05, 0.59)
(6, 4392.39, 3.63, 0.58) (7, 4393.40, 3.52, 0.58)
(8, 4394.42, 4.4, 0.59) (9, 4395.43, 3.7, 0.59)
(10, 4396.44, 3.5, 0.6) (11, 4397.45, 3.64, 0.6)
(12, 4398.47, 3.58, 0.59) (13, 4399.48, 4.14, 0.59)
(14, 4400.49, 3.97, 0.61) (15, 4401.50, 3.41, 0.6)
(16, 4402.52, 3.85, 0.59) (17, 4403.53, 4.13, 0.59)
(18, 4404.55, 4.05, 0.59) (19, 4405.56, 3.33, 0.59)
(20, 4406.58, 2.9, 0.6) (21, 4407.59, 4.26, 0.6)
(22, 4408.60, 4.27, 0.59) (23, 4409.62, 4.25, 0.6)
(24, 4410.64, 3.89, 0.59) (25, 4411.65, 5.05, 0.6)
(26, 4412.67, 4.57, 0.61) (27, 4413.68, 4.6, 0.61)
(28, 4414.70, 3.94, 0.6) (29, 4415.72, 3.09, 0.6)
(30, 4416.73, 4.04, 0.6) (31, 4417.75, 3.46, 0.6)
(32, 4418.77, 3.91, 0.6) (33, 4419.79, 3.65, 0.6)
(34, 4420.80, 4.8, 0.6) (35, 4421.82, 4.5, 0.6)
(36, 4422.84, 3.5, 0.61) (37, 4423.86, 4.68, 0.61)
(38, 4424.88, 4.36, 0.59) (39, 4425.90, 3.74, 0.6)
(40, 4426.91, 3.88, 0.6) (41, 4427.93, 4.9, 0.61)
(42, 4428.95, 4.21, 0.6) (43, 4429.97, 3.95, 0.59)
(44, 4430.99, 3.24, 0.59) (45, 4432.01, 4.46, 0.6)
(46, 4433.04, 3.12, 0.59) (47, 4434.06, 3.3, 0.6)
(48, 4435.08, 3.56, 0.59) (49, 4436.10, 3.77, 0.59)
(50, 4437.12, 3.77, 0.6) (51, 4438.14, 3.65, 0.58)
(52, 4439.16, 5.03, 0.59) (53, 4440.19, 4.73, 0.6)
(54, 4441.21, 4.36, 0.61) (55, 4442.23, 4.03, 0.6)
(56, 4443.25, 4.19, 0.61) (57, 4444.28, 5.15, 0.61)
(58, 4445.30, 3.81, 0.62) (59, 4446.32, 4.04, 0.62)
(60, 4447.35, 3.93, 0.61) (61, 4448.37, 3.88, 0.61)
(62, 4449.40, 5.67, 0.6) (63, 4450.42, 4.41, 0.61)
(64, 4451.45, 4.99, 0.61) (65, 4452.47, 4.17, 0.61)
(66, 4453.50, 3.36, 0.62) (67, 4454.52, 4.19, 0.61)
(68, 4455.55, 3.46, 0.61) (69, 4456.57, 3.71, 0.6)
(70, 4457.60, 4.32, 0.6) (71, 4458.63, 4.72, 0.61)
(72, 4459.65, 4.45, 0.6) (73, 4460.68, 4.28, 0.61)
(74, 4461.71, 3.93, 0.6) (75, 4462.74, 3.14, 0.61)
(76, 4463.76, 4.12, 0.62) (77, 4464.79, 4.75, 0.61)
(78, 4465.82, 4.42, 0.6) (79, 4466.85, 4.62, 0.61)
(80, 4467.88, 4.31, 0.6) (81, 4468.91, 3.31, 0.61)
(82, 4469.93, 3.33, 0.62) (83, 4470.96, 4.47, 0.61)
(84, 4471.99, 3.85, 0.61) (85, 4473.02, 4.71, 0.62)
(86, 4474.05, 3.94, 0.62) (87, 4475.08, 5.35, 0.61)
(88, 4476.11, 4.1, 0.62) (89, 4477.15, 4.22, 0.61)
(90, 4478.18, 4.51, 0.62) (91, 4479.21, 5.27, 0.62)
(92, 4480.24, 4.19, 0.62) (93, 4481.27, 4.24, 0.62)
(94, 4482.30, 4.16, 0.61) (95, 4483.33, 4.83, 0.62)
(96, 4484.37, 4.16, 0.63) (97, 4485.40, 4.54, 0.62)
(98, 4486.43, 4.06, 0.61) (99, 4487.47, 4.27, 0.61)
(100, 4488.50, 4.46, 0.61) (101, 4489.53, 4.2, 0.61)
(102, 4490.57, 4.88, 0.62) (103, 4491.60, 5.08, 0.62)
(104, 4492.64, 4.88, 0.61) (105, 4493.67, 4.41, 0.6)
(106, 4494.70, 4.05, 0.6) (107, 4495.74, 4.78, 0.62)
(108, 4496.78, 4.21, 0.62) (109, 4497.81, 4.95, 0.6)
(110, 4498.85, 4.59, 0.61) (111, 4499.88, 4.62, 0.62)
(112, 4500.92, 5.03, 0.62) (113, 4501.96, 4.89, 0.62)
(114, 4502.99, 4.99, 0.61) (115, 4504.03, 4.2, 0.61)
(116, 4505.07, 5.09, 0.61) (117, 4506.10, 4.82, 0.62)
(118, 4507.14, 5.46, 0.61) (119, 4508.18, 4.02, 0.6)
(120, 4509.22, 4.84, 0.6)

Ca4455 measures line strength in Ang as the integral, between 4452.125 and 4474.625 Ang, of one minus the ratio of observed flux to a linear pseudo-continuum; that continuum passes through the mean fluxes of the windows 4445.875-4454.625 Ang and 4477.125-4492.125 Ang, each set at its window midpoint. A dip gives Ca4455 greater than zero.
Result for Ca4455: 1.5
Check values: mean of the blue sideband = 4.3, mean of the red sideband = 4.48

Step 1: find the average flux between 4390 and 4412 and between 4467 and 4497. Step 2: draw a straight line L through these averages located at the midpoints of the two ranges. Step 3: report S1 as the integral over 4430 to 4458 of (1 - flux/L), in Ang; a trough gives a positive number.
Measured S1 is 0.3 Ang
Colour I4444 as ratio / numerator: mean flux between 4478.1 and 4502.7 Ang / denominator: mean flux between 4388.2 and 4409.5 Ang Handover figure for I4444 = 1.21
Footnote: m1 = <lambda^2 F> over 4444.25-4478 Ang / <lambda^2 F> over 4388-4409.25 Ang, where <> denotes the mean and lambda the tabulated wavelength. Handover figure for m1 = 1.15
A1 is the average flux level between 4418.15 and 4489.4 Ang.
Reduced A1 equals 4.19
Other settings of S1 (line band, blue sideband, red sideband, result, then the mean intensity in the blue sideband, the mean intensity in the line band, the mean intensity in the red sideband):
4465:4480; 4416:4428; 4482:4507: 0.4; 4.07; 4.32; 4.61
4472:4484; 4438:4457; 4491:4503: 0.2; 4.27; 4.47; 4.7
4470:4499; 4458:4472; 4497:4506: 0.1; 4.13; 4.46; 4.78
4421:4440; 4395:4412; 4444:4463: 0.2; 3.87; 4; 4.19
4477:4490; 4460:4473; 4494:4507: 0.0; 4.07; 4.4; 4.7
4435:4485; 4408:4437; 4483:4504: 0.9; 4.02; 4.24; 4.58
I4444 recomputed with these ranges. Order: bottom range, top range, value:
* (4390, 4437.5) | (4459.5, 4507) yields 1.13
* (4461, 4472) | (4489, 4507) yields 1.17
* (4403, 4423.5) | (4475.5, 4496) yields 1.11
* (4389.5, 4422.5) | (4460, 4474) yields 1.04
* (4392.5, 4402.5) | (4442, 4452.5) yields 1.17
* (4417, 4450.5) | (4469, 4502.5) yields 1.09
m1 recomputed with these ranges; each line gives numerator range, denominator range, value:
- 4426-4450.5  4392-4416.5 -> 1.07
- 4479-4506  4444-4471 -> 1.11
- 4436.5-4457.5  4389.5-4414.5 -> 1.10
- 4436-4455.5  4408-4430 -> 1.04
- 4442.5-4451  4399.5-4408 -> 1.19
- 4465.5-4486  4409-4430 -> 1.07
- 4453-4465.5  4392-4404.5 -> 1.09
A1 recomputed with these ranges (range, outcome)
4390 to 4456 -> 4.02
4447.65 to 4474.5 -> 4.17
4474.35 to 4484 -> 4.52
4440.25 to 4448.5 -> 4.22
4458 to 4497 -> 4.35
